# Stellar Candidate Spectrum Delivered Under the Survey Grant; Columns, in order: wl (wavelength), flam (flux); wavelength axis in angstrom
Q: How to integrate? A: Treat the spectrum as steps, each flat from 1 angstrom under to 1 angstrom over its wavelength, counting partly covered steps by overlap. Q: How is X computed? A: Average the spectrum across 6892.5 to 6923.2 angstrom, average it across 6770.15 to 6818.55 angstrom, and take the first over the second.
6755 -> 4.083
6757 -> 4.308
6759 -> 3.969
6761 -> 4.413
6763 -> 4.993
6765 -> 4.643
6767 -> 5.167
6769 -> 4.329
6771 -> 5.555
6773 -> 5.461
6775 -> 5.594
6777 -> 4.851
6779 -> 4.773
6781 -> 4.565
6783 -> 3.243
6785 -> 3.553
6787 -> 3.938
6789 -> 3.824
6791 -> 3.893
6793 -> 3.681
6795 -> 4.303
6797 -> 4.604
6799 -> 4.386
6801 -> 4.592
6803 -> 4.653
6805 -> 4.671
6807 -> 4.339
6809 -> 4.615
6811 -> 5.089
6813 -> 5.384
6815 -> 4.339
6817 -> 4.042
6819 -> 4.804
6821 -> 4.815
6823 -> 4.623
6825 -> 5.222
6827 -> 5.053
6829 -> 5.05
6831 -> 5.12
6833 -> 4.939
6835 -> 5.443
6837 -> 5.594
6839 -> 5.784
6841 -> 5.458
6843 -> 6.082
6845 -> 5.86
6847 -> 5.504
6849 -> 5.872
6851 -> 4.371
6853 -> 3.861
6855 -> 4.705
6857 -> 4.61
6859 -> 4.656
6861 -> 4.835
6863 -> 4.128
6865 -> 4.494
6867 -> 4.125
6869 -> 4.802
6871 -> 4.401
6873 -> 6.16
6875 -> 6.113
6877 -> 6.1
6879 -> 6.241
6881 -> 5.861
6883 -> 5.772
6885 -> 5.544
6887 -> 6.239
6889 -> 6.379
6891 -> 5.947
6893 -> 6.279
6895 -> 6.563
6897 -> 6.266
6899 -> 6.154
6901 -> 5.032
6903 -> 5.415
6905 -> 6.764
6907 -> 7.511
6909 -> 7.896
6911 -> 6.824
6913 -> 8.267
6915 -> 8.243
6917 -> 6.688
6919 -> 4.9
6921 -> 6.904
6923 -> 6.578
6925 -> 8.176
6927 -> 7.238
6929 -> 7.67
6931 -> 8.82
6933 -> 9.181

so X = 1.48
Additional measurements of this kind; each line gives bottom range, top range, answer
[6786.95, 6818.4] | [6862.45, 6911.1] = 1.33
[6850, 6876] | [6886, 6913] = 1.37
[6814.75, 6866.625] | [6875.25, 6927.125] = 1.31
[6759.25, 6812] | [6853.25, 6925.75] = 1.32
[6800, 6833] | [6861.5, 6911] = 1.22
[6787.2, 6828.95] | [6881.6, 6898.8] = 1.35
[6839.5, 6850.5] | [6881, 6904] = 1.05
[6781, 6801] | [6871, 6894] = 1.50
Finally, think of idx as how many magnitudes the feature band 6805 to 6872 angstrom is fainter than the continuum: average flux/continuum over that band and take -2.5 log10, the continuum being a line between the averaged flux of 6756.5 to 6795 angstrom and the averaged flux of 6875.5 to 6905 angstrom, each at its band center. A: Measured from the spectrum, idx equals 0.08 mag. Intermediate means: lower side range 4.46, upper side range 6.01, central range 4.91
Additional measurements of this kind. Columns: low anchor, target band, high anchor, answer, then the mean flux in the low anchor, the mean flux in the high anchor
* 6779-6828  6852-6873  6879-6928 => 0.24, 4.43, 6.55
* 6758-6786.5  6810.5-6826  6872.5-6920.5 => 0.11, 4.64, 6.39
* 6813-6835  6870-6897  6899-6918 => 0.06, 4.86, 6.92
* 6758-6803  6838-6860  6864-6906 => 0.03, 4.47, 5.75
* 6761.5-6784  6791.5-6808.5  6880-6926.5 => 0.18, 4.82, 6.54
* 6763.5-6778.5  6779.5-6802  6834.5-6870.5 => 0.24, 5.07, 5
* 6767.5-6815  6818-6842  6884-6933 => 0.03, 4.52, 6.81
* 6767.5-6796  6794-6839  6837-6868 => -0.03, 4.41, 4.98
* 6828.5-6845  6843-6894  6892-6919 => 0.14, 5.47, 6.69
